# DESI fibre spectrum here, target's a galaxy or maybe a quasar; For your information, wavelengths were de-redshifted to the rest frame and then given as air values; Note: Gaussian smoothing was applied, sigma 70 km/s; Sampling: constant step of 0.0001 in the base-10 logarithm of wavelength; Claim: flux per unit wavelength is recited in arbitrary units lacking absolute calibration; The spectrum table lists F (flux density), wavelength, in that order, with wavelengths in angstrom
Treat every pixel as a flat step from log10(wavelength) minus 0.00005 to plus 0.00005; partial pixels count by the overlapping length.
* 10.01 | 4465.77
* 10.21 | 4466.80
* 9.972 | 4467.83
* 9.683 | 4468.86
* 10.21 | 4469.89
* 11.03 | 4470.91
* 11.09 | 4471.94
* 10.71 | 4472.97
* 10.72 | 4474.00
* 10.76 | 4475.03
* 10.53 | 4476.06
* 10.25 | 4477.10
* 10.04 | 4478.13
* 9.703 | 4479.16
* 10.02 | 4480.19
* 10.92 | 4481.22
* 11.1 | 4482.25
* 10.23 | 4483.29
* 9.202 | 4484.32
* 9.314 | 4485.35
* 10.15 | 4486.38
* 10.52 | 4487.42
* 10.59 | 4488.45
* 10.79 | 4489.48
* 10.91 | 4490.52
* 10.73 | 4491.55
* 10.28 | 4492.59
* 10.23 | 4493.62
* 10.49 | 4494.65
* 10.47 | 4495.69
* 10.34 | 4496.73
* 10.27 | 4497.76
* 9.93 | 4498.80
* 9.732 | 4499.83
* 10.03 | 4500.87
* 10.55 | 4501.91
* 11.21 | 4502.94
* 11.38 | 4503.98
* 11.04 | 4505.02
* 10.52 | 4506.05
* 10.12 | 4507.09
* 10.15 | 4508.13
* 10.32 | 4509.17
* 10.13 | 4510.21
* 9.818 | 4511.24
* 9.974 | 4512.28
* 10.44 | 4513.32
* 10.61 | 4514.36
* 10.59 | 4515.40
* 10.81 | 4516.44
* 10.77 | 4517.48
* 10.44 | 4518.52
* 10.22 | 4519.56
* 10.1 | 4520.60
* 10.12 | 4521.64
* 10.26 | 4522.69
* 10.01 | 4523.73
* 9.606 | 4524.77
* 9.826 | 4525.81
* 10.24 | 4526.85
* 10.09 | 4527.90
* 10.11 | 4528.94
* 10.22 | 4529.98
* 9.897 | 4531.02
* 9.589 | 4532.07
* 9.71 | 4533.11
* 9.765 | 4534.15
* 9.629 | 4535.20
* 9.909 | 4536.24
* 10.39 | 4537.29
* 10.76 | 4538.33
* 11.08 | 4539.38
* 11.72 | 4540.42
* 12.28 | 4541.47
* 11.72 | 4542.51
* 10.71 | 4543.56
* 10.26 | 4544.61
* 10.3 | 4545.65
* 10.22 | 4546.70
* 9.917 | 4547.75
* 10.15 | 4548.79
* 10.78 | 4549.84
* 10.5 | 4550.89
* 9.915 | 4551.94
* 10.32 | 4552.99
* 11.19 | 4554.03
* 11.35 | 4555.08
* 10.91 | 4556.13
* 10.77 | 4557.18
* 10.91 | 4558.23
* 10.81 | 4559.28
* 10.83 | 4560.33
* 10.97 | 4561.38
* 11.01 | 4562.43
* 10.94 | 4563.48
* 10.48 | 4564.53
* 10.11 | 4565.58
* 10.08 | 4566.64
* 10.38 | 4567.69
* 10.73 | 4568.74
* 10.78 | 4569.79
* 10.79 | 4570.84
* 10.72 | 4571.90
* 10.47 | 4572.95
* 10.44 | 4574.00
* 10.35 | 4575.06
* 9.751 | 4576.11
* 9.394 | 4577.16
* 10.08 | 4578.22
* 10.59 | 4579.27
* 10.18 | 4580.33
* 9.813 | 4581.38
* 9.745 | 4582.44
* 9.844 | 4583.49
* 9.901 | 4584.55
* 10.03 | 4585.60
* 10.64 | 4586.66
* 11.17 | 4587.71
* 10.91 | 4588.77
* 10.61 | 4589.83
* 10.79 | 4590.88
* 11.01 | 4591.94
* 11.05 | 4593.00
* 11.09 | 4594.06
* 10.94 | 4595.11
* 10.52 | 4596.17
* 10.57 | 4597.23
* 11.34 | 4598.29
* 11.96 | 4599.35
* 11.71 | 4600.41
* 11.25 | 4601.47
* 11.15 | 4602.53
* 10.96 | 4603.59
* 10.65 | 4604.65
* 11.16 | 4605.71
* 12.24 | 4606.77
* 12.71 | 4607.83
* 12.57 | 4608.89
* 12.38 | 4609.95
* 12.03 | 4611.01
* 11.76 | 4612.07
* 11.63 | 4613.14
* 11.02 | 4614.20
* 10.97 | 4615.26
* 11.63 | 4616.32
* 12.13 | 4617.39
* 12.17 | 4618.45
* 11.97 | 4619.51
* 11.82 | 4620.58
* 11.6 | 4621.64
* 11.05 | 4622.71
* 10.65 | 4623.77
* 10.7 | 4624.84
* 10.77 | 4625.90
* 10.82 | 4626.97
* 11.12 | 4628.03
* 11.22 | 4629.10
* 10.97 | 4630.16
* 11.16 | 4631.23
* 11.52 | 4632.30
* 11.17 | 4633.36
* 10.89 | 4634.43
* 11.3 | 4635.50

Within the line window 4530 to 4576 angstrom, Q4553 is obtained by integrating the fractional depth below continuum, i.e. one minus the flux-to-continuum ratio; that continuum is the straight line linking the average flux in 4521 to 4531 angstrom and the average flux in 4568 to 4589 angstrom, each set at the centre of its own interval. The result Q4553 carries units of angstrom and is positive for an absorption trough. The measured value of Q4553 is -1.7 angstrom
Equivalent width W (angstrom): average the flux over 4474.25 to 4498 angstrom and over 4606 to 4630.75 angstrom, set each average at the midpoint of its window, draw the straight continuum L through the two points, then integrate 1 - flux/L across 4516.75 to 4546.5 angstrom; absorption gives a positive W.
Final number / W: 1.1 angstrom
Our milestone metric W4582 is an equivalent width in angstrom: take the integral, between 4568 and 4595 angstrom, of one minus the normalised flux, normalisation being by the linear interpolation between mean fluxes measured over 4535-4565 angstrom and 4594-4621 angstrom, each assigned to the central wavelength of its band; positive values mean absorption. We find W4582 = 1.8 angstrom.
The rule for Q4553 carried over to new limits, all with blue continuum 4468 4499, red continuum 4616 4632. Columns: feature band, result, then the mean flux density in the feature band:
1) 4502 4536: 1.18 angstrom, 10.2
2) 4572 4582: 0.78 angstrom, 10.1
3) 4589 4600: 0.12 angstrom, 11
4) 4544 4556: 0.39 angstrom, 10.5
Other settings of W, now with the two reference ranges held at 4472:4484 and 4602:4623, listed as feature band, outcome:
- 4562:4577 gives 1.1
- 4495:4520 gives 0.7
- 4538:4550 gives 0.2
